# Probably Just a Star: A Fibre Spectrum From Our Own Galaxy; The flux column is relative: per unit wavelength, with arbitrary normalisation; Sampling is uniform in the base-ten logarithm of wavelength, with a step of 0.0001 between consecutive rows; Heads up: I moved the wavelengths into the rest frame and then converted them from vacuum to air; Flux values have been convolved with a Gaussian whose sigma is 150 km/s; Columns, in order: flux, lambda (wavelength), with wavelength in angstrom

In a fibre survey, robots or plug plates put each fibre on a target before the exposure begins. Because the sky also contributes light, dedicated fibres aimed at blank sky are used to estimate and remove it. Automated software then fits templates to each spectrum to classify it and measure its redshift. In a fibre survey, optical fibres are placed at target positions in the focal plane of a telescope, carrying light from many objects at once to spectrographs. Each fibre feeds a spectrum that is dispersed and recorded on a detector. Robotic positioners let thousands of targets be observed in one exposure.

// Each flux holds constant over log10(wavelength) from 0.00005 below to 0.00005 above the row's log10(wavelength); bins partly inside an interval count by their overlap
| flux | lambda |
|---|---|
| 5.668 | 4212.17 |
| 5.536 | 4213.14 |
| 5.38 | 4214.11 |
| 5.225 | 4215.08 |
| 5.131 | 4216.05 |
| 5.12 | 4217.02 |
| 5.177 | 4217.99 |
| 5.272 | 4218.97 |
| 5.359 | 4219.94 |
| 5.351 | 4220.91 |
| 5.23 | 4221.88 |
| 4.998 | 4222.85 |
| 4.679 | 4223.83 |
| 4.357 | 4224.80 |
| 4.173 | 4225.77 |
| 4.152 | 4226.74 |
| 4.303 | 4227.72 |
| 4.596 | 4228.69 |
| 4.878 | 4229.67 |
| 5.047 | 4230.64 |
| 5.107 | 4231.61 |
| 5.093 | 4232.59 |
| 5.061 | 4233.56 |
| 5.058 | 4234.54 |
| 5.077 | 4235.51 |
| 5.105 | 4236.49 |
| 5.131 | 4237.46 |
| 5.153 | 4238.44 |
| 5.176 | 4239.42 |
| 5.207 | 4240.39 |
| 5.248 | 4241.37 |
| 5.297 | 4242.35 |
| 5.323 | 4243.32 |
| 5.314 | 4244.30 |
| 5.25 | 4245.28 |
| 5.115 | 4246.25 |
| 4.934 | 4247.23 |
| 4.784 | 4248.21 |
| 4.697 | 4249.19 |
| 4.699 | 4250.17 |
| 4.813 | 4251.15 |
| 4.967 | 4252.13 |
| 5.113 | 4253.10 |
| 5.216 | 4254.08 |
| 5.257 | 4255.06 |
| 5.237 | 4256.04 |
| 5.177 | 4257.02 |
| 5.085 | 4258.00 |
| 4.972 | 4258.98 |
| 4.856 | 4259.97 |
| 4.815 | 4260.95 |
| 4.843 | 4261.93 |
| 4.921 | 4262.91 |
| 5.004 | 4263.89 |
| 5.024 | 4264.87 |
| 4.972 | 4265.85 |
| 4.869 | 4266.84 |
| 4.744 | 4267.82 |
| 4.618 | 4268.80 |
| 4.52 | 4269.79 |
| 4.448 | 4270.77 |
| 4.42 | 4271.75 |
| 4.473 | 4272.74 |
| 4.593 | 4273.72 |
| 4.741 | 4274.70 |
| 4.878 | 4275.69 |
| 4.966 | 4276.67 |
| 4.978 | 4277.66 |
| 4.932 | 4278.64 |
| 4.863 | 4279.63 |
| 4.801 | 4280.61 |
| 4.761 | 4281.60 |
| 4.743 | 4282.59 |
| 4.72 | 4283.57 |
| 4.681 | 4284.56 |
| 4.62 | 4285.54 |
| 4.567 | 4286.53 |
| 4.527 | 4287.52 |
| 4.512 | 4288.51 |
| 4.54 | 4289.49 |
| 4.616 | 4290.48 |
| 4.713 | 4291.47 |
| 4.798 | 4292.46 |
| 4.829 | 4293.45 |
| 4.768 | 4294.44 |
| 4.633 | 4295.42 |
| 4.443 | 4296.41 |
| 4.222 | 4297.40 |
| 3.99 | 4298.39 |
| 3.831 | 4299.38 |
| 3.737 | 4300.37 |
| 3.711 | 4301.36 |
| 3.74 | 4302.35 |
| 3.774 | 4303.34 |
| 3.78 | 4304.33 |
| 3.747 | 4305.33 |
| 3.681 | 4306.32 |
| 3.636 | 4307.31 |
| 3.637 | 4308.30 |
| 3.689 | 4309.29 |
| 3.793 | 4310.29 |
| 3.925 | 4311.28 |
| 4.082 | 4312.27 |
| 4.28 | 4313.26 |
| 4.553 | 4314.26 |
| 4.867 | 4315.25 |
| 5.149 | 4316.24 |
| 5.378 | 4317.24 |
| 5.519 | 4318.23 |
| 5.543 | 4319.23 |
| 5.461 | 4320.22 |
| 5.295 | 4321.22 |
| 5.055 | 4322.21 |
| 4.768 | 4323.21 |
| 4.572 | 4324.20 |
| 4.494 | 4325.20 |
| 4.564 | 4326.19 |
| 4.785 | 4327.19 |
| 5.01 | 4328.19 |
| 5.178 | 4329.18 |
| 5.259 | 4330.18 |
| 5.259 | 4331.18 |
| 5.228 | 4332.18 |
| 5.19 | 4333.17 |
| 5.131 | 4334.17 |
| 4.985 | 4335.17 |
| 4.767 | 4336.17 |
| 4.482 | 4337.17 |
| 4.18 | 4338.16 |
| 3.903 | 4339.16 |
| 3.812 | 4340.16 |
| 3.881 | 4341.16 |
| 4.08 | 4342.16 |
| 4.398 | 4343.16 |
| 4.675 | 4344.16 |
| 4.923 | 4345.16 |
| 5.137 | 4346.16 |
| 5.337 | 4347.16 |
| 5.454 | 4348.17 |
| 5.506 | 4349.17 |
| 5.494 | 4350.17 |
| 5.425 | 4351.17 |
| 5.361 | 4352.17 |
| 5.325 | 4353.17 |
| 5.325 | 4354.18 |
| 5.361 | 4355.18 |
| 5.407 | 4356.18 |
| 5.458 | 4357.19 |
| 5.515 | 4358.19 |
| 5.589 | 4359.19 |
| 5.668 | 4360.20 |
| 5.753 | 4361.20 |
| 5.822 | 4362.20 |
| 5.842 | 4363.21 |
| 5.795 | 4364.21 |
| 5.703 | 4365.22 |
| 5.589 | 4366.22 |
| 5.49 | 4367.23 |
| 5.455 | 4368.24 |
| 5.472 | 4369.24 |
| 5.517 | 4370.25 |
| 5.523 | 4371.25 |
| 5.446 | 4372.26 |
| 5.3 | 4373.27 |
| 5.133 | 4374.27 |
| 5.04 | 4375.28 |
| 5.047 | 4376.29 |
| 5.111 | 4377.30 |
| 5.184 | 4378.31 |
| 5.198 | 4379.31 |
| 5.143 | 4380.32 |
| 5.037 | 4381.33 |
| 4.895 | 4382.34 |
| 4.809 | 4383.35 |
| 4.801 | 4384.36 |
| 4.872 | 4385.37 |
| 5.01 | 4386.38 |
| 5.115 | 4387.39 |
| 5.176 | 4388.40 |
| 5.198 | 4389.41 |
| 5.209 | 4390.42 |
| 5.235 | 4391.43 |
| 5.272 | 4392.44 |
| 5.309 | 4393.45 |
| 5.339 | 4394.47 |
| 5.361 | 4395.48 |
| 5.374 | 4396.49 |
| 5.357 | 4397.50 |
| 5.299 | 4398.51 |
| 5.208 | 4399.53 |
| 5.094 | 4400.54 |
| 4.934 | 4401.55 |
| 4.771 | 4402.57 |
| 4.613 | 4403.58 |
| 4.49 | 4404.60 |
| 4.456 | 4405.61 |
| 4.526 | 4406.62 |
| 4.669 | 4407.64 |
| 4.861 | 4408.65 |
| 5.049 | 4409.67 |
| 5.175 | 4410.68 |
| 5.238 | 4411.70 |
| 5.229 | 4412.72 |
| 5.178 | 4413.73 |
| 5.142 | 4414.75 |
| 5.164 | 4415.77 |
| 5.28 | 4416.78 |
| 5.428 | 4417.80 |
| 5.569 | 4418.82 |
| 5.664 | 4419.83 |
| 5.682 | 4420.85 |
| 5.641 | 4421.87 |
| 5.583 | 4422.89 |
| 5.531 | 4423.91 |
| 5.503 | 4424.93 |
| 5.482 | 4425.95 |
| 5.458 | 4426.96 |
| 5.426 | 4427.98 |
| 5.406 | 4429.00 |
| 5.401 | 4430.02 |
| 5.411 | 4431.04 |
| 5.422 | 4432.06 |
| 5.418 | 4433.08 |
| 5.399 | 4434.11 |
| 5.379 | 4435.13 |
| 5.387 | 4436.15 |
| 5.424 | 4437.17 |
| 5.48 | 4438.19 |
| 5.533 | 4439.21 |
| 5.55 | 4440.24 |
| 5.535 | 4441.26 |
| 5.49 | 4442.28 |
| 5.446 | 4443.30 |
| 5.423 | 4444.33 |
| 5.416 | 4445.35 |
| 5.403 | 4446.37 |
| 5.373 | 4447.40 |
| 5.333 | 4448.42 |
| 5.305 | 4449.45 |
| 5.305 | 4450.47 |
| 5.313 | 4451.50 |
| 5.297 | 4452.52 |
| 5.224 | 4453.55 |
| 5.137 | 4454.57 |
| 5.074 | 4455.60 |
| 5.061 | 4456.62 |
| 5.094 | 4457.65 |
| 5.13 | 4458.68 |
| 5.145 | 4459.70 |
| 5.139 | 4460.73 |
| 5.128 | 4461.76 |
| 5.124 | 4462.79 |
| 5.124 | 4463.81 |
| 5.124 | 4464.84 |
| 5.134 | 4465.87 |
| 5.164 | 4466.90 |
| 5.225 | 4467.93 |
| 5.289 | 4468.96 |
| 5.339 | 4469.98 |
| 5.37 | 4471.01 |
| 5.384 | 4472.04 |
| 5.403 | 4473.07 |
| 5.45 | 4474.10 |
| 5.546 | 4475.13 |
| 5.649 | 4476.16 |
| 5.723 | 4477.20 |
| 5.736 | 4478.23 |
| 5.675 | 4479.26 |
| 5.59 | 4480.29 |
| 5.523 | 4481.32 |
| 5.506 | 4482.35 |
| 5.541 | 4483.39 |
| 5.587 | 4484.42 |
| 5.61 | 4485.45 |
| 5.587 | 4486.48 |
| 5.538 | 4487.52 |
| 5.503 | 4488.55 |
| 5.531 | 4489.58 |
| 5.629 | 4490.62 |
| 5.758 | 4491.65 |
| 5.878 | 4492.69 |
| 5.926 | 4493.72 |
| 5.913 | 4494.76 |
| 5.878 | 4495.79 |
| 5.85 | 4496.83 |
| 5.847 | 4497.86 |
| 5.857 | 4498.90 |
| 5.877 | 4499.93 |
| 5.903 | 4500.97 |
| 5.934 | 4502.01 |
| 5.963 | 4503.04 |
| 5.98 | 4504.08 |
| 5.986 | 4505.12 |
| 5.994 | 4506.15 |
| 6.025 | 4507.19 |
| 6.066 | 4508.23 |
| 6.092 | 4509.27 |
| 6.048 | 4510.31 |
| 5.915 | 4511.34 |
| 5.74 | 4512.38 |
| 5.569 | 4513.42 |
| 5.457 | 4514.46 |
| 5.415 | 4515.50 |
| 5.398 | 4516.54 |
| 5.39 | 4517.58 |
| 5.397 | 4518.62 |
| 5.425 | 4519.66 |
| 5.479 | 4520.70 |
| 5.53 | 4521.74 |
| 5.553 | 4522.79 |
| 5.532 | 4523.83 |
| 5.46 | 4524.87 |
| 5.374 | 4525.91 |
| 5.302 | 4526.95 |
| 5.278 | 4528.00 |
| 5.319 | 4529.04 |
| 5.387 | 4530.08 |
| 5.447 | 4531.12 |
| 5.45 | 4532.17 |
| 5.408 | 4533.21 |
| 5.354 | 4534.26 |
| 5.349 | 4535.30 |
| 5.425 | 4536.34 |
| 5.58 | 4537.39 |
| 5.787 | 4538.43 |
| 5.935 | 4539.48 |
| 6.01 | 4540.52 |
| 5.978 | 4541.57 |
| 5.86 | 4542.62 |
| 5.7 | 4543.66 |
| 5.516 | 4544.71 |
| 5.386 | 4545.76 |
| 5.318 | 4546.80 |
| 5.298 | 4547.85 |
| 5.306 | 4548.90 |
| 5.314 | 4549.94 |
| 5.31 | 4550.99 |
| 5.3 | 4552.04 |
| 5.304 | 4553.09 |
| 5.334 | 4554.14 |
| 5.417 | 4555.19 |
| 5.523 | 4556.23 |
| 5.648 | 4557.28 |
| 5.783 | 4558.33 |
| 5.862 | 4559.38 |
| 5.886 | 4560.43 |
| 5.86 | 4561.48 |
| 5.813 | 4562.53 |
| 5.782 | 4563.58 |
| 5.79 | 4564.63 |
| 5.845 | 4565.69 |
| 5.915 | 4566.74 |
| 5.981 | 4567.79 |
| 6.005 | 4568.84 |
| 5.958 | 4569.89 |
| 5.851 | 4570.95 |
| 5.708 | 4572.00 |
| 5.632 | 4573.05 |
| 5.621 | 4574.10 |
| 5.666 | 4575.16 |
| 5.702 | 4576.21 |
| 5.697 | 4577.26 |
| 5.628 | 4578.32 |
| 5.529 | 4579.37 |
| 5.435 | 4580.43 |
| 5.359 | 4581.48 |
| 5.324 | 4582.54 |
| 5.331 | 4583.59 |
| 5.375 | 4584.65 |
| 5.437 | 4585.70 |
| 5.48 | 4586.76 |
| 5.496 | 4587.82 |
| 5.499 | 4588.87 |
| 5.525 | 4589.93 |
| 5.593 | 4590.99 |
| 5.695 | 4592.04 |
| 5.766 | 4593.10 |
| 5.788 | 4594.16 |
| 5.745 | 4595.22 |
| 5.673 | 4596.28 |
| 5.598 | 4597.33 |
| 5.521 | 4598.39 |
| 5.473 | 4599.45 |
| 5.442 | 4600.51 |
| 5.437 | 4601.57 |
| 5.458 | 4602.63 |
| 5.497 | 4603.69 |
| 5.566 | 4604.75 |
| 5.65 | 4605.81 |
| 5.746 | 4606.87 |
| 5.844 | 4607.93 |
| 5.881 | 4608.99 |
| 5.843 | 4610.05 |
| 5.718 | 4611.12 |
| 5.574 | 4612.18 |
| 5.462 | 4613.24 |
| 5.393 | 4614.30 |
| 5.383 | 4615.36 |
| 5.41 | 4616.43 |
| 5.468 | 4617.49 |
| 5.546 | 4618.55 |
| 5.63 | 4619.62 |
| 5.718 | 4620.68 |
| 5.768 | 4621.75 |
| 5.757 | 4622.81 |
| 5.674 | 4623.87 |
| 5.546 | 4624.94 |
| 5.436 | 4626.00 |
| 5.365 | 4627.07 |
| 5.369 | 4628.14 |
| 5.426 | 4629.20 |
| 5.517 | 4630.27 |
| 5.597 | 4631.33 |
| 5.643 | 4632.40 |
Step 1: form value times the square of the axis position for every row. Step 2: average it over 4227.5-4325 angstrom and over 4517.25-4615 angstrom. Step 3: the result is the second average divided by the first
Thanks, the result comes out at 1.35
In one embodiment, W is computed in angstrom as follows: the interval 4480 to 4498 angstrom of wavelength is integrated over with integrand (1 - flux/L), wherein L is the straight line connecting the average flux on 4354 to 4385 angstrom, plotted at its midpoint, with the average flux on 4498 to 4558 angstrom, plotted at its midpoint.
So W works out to -0.44 angstrom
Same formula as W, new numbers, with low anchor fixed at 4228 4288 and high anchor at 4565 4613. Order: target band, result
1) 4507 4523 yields -0.52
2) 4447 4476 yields 0.61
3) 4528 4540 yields 0.06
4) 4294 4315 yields 4.29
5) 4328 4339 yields 0.31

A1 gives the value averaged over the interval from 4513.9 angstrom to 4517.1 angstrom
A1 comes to 5.42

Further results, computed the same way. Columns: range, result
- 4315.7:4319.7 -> 5.39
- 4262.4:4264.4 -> 4.97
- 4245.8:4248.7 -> 4.93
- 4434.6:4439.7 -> 5.45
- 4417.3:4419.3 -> 5.49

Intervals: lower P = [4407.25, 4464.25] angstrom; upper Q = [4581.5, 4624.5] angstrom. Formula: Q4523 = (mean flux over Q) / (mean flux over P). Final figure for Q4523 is 1.0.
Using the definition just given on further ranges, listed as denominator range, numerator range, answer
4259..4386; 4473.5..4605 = 1.16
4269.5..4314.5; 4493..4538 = 1.30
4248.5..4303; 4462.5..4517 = 1.20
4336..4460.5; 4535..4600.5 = 1.08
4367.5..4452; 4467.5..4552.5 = 1.07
